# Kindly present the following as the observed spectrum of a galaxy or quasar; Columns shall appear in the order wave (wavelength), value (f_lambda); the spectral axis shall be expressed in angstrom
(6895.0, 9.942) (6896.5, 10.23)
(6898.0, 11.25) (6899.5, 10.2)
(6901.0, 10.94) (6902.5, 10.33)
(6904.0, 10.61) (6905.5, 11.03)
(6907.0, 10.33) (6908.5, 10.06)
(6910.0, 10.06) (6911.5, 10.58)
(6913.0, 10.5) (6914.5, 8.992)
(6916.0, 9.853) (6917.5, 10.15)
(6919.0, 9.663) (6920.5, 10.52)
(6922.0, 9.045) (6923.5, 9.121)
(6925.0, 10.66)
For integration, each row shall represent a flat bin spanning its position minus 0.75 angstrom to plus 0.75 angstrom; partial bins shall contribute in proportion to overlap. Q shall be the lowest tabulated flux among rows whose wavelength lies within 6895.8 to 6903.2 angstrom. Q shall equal 10.2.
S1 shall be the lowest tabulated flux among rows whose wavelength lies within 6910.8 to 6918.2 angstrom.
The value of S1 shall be 8.992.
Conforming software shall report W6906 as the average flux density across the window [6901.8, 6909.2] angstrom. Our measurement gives 10.5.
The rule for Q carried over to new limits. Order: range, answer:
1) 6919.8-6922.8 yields 9.045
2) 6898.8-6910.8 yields 10.06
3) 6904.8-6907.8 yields 10.33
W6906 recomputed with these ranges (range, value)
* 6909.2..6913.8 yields 10.4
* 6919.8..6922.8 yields 9.76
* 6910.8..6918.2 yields 10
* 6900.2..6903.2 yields 10.6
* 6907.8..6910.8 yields 10.1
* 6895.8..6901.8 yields 10.7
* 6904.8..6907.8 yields 10.7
